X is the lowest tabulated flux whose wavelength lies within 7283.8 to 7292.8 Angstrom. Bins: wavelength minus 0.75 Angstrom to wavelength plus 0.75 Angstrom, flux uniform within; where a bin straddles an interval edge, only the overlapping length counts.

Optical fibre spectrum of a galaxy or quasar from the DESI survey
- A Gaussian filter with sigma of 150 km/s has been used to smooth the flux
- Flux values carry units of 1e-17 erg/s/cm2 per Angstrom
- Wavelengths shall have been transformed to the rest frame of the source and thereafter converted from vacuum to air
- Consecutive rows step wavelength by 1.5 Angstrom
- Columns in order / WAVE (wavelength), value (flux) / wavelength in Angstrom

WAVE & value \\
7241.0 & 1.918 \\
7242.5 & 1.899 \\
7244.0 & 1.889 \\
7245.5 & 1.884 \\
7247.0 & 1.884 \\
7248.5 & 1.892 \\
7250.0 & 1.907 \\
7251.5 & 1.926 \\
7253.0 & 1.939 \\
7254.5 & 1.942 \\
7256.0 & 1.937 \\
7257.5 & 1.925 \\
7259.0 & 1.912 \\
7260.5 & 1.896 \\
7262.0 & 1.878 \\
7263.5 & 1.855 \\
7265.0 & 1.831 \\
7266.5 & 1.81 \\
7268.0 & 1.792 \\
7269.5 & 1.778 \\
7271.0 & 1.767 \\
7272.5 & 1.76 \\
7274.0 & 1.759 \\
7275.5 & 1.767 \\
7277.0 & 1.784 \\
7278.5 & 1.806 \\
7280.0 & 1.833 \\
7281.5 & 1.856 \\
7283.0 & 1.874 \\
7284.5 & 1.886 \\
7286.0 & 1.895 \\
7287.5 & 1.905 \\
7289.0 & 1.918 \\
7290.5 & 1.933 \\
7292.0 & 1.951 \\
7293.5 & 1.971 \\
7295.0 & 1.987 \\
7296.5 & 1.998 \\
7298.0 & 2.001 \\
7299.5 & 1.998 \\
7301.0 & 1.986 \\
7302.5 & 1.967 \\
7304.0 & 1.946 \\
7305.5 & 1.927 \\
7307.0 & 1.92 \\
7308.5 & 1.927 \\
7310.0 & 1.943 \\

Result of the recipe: 1.886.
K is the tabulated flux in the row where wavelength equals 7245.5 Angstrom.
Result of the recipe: 1.884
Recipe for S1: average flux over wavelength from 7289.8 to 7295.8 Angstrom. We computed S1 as 1.96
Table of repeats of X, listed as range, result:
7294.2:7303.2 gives 1.967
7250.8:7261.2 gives 1.896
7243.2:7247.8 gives 1.884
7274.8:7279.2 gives 1.767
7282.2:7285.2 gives 1.874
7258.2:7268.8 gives 1.792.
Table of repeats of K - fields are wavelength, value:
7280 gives 1.833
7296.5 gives 1.998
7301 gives 1.986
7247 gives 1.884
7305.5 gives 1.927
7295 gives 1.987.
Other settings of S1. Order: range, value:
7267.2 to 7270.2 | 1.79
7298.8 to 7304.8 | 1.97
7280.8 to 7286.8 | 1.88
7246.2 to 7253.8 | 1.91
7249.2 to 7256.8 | 1.93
